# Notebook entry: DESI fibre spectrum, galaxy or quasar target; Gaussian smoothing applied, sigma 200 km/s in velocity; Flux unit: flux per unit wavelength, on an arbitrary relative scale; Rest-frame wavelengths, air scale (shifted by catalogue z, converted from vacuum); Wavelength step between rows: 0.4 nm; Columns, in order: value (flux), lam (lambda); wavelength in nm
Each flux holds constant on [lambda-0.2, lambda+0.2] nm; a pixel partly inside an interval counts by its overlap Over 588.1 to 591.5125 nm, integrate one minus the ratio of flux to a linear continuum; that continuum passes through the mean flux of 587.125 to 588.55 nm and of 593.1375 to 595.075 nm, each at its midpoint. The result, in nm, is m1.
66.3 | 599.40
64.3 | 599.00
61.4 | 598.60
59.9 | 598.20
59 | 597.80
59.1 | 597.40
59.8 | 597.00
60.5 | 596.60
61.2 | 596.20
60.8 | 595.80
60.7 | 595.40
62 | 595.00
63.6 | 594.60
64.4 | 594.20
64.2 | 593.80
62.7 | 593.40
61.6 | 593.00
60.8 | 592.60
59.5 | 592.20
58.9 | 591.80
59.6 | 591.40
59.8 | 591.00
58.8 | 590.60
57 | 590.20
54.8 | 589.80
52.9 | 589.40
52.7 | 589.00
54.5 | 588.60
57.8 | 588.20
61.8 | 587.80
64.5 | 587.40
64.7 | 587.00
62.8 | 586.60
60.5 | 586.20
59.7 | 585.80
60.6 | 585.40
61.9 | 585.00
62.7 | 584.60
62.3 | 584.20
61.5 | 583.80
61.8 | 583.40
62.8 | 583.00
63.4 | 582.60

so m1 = 0.30 nm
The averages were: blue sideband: 60.8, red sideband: 63.4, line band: 56.3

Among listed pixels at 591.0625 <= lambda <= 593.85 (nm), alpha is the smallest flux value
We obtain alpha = 58.9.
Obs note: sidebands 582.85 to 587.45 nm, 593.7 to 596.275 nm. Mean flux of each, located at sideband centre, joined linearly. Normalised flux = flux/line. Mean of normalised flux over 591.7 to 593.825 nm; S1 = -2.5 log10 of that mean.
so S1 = 0.021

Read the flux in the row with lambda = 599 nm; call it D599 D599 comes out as 64.3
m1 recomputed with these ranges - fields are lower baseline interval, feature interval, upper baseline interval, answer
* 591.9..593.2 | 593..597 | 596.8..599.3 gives -0.10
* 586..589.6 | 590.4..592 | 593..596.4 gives 0.04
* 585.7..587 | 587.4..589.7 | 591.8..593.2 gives 0.17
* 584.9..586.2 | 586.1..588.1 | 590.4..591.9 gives -0.08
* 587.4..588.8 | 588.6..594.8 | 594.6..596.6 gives 0.09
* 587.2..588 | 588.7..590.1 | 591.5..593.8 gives 0.19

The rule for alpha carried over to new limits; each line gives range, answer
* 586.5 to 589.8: 52.7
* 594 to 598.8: 59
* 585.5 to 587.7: 59.7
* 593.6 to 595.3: 62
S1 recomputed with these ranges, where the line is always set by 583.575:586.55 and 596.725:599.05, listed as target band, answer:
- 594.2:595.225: -0.043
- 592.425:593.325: -0.012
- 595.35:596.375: -0.007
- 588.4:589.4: 0.145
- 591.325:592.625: 0.023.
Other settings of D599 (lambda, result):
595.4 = 60.7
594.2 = 64.4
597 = 59.8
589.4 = 52.9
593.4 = 62.7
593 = 61.6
